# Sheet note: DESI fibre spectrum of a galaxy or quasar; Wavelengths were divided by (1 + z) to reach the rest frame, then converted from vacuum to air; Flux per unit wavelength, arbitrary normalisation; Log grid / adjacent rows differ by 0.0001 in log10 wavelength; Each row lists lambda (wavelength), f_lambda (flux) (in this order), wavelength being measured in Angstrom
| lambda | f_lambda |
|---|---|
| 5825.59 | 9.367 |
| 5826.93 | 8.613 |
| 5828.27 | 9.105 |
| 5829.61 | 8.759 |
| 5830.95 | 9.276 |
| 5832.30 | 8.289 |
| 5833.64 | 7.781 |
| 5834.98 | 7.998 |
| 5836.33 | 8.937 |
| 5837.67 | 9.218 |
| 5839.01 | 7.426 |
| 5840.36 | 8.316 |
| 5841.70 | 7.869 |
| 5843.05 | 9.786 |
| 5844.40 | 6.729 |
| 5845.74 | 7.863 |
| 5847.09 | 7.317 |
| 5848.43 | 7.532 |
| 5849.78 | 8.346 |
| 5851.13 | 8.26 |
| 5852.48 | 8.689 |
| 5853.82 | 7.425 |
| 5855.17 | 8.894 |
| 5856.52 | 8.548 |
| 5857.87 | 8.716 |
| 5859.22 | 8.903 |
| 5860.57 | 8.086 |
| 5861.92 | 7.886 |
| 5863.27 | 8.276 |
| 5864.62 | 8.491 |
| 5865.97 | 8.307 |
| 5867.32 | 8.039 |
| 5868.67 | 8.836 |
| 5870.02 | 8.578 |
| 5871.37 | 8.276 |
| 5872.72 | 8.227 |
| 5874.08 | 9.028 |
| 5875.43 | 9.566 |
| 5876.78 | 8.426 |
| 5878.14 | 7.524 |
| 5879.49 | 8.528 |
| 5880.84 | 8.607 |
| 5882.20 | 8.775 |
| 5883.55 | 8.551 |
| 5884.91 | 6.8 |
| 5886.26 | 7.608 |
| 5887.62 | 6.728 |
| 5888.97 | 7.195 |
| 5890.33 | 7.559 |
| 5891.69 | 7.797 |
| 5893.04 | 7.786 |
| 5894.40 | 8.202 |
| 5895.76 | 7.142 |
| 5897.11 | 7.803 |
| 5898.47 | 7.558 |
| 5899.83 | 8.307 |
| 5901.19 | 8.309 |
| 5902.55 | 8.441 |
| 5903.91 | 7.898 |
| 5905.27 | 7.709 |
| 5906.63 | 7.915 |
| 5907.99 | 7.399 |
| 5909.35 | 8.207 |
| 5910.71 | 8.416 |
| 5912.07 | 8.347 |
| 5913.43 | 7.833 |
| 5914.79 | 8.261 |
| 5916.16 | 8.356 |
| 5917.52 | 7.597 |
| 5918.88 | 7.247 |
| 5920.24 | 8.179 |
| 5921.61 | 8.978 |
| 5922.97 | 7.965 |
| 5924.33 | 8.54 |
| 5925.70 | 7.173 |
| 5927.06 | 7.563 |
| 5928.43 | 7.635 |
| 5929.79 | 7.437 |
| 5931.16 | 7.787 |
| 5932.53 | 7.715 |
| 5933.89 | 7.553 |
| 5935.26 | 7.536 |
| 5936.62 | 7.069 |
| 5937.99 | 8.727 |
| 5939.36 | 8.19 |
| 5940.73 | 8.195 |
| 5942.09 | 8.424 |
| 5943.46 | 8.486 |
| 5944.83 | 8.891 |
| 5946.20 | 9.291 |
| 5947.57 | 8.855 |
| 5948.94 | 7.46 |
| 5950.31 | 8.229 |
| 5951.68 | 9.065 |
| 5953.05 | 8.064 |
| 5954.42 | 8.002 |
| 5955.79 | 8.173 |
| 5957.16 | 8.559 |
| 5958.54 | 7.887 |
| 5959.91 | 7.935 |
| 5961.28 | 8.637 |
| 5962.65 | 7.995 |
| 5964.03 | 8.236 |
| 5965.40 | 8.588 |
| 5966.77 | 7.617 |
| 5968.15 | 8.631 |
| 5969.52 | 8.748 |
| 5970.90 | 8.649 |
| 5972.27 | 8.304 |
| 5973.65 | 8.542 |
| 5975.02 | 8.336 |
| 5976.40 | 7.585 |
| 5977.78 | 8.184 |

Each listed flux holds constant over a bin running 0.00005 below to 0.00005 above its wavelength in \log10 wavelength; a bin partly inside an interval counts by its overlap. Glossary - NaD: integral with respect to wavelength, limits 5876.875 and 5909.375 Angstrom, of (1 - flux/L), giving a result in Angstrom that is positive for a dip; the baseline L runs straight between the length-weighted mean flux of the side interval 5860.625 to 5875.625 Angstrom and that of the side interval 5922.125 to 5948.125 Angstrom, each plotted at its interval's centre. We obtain 1.8 Angstrom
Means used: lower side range 8.45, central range 7.85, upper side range 8.06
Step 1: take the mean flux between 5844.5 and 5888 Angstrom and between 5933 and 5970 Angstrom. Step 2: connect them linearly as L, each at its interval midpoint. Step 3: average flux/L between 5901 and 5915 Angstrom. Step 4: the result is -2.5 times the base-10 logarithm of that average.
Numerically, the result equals 0.03 mag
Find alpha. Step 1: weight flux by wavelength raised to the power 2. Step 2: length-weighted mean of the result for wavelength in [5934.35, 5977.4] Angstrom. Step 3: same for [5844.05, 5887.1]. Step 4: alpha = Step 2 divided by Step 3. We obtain 1.0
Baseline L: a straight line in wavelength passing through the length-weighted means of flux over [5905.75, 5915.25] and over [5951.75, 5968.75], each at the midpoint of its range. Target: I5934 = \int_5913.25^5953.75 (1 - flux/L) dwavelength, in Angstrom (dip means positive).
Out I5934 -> 0.24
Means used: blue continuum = 8.05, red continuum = 8.22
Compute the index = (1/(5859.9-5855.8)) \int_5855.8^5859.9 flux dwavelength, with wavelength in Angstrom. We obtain 8.71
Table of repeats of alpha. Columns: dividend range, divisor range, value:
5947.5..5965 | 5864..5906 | 1.04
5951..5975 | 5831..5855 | 1.06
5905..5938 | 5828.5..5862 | 0.97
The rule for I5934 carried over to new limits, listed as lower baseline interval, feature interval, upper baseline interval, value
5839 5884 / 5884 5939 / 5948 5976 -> 3.2 Angstrom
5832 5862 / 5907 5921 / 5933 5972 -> 0.4 Angstrom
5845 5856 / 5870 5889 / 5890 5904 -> -0.5 Angstrom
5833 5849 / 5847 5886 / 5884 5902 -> -2.4 Angstrom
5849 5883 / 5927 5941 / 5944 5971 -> 1.0 Angstrom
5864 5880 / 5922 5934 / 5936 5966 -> 0.9 Angstrom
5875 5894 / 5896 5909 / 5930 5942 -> 0.0 Angstrom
